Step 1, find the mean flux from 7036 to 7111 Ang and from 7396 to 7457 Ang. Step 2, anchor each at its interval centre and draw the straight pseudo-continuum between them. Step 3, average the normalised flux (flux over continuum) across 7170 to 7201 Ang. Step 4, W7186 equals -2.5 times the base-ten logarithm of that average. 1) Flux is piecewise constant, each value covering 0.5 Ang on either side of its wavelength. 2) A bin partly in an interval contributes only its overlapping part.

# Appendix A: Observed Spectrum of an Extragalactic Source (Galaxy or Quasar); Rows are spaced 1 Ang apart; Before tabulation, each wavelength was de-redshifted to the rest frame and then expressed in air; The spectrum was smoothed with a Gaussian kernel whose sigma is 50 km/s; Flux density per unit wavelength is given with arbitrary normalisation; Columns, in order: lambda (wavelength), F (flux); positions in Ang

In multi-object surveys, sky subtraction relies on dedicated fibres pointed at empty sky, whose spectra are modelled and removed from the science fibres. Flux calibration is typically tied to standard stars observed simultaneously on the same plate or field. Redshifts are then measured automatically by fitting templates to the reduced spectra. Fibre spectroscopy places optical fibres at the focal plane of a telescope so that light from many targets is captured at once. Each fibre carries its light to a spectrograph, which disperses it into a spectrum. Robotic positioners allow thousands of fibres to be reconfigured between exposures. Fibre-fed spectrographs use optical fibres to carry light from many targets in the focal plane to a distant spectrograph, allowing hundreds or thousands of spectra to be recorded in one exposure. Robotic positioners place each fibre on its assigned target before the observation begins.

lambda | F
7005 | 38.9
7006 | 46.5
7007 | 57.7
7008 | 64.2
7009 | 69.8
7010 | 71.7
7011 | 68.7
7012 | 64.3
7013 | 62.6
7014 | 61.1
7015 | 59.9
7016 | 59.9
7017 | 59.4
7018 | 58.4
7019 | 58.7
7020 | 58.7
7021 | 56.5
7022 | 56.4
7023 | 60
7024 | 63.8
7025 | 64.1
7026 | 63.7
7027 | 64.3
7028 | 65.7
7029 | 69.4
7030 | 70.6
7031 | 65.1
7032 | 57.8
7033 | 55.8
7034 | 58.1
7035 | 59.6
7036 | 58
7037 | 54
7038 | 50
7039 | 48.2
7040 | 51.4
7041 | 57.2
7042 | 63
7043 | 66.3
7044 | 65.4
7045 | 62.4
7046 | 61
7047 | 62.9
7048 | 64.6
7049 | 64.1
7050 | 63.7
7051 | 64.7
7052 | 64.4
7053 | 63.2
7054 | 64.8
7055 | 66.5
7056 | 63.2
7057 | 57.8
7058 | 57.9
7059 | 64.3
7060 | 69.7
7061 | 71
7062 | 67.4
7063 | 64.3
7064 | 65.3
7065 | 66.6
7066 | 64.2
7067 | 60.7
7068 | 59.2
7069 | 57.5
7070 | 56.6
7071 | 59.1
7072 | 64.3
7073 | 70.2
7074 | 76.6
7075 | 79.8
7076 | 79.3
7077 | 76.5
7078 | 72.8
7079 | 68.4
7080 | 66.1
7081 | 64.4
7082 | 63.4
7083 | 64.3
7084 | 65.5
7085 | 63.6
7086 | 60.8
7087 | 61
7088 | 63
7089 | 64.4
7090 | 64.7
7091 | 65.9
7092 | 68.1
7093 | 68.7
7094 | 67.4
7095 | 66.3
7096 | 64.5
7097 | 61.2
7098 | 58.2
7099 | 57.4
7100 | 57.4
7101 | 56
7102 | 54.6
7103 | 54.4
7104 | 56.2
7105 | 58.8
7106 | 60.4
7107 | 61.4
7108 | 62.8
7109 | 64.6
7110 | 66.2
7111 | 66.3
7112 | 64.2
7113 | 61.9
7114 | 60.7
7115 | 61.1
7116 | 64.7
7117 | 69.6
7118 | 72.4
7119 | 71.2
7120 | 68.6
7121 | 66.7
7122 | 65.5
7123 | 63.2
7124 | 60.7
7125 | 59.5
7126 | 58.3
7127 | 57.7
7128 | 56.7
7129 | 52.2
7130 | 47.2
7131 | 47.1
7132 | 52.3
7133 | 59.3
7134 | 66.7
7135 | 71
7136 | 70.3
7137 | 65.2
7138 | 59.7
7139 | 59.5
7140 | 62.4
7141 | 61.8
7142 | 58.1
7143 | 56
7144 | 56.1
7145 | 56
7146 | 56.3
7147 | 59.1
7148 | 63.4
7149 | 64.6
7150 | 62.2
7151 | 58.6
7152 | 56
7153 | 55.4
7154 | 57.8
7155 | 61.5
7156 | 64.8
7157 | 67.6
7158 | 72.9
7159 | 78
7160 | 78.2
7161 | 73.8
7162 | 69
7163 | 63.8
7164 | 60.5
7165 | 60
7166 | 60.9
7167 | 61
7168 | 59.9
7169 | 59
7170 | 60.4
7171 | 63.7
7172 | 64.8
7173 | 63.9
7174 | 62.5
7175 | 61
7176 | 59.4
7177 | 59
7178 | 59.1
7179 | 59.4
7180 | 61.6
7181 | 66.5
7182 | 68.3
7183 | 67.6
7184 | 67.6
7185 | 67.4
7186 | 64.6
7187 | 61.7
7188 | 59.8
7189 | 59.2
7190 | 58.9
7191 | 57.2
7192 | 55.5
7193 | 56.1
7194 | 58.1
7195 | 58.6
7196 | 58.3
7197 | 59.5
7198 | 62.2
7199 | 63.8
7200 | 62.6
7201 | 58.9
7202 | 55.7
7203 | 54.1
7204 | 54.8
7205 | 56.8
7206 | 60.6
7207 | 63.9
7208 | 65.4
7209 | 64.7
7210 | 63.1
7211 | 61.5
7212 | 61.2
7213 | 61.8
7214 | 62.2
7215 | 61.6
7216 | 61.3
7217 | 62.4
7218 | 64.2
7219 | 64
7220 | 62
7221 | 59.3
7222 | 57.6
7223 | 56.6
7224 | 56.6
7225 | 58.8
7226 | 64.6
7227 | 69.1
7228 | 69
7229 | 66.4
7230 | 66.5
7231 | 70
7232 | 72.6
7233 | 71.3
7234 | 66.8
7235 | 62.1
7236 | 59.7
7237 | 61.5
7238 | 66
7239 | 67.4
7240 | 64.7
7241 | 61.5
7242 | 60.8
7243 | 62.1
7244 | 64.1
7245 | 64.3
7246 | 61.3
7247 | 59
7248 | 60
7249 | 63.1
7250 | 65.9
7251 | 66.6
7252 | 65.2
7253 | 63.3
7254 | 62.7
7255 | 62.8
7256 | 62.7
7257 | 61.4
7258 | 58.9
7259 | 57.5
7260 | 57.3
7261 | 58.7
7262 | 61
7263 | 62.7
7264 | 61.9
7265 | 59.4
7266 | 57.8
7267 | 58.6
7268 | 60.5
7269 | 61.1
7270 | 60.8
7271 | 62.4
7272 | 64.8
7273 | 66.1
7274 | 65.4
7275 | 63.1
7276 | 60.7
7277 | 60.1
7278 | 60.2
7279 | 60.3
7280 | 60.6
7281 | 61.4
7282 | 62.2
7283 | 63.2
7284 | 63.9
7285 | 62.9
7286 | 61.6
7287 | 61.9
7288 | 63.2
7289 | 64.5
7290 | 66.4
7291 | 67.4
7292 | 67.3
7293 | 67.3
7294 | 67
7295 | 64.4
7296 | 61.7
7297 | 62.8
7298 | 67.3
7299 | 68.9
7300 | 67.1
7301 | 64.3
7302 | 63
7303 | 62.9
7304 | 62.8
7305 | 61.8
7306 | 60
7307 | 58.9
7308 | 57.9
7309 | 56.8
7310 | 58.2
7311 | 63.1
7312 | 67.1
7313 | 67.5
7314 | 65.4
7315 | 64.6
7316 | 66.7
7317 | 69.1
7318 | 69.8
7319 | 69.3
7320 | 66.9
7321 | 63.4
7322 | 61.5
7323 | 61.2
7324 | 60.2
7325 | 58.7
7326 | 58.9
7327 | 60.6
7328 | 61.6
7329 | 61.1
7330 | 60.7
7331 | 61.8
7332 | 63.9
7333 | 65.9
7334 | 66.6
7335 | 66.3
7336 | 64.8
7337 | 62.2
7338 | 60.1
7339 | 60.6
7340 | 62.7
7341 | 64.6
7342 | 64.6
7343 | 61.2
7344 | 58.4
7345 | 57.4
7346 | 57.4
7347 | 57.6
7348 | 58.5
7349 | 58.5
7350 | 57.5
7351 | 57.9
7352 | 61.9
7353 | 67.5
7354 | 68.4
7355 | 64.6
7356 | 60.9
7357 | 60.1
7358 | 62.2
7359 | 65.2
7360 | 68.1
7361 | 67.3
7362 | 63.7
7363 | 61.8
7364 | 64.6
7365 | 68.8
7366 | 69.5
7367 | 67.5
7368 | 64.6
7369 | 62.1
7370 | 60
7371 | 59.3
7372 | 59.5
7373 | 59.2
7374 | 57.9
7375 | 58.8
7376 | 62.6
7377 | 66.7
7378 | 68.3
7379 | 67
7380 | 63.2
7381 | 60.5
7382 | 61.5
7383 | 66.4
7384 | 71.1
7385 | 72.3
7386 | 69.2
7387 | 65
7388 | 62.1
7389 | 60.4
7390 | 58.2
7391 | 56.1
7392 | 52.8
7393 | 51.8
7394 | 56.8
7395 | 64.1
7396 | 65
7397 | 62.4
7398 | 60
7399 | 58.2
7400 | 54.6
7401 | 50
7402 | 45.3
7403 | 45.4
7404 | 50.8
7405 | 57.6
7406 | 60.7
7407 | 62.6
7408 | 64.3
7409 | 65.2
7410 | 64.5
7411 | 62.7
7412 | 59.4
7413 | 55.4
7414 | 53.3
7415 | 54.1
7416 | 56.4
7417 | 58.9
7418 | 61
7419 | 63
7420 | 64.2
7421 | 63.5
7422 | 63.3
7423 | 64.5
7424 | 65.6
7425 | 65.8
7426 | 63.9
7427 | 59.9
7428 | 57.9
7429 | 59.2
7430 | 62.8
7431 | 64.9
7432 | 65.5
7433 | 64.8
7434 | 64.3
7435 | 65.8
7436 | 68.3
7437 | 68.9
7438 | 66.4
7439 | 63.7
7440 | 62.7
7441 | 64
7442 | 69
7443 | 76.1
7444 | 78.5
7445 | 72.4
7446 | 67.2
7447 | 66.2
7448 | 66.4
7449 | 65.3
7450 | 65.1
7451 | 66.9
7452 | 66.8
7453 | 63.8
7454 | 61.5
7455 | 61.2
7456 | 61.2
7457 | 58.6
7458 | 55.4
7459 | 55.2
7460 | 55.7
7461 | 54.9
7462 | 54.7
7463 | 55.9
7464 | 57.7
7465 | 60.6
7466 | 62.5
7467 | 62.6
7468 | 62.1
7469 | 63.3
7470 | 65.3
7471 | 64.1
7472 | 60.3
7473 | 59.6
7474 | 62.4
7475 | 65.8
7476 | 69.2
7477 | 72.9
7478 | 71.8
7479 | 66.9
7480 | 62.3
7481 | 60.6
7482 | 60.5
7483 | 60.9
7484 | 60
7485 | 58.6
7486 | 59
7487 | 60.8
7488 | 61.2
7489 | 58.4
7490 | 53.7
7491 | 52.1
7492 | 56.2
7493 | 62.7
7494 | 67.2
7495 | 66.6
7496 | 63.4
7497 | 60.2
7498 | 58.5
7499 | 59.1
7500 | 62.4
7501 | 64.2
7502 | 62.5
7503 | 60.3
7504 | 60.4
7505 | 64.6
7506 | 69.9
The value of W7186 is 0.025 mag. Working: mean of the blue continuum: 63.3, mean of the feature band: 61.5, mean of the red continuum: 62.4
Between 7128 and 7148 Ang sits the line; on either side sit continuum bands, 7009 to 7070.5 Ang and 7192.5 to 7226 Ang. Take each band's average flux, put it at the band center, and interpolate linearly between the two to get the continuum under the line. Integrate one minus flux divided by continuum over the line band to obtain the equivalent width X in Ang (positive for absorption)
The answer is 0.7 Ang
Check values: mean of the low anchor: 62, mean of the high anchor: 60.3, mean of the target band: 58.8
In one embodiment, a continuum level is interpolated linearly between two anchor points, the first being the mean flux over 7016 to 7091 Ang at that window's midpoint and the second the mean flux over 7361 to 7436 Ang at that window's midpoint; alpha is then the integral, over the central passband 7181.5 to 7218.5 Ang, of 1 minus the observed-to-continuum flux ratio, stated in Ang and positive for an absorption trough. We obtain 0.8 Ang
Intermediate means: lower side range 63.2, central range 61.1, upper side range 61.4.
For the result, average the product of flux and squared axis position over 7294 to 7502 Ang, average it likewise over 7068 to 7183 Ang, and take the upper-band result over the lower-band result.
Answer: 1.1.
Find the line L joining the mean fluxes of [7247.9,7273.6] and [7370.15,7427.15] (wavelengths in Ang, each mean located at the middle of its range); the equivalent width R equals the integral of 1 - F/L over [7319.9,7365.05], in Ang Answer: -0.91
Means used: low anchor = 61.7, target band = 62.3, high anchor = 60.6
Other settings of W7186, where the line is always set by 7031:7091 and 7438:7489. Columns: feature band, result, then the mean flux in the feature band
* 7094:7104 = 0.08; 59.2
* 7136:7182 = 0.02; 62.4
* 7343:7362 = 0.03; 61.7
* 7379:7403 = 0.05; 60.1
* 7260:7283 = 0.03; 61.3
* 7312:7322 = -0.06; 66.7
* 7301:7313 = 0.03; 61.5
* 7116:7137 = 0.02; 62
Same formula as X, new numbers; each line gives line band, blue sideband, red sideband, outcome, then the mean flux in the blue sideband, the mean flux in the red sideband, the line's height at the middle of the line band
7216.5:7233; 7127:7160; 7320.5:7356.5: -0.8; 60.7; 61.7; 61.1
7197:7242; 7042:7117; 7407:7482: 0.8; 64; 63.2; 63.7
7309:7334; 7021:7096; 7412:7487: -0.1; 63.7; 62.9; 63.2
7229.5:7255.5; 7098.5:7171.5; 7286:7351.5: -0.8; 61.8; 62.9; 62.4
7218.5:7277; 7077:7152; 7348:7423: -1.0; 62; 61.3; 61.7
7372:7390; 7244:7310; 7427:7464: -0.2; 62.4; 63.7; 63.2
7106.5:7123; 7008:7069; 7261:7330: -0.8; 62.2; 62.9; 62.4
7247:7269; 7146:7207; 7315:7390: 0.4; 61.9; 63.2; 62.5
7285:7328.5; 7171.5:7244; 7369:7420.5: -1.9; 62.2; 60.1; 61.1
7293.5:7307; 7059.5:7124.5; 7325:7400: -0.2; 64.6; 62.3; 62.8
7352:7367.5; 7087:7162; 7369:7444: -0.9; 62.2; 61.7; 61.8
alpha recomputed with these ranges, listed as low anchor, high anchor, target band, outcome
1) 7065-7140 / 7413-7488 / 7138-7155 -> 1.11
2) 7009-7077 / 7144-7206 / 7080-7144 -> 0.36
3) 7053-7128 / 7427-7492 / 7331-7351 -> 0.59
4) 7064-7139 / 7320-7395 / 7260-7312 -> 0.09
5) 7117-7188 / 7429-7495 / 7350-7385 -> -0.52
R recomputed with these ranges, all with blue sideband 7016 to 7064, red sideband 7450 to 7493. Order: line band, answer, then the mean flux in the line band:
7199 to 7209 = 0.28 Ang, 59.7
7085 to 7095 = -0.53 Ang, 64.9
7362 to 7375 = -0.33 Ang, 62.8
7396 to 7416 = 1.25 Ang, 57.4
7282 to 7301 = -1.09 Ang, 64.8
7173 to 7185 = -0.32 Ang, 63.1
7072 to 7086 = -1.80 Ang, 69.5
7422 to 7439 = -0.86 Ang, 64.2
